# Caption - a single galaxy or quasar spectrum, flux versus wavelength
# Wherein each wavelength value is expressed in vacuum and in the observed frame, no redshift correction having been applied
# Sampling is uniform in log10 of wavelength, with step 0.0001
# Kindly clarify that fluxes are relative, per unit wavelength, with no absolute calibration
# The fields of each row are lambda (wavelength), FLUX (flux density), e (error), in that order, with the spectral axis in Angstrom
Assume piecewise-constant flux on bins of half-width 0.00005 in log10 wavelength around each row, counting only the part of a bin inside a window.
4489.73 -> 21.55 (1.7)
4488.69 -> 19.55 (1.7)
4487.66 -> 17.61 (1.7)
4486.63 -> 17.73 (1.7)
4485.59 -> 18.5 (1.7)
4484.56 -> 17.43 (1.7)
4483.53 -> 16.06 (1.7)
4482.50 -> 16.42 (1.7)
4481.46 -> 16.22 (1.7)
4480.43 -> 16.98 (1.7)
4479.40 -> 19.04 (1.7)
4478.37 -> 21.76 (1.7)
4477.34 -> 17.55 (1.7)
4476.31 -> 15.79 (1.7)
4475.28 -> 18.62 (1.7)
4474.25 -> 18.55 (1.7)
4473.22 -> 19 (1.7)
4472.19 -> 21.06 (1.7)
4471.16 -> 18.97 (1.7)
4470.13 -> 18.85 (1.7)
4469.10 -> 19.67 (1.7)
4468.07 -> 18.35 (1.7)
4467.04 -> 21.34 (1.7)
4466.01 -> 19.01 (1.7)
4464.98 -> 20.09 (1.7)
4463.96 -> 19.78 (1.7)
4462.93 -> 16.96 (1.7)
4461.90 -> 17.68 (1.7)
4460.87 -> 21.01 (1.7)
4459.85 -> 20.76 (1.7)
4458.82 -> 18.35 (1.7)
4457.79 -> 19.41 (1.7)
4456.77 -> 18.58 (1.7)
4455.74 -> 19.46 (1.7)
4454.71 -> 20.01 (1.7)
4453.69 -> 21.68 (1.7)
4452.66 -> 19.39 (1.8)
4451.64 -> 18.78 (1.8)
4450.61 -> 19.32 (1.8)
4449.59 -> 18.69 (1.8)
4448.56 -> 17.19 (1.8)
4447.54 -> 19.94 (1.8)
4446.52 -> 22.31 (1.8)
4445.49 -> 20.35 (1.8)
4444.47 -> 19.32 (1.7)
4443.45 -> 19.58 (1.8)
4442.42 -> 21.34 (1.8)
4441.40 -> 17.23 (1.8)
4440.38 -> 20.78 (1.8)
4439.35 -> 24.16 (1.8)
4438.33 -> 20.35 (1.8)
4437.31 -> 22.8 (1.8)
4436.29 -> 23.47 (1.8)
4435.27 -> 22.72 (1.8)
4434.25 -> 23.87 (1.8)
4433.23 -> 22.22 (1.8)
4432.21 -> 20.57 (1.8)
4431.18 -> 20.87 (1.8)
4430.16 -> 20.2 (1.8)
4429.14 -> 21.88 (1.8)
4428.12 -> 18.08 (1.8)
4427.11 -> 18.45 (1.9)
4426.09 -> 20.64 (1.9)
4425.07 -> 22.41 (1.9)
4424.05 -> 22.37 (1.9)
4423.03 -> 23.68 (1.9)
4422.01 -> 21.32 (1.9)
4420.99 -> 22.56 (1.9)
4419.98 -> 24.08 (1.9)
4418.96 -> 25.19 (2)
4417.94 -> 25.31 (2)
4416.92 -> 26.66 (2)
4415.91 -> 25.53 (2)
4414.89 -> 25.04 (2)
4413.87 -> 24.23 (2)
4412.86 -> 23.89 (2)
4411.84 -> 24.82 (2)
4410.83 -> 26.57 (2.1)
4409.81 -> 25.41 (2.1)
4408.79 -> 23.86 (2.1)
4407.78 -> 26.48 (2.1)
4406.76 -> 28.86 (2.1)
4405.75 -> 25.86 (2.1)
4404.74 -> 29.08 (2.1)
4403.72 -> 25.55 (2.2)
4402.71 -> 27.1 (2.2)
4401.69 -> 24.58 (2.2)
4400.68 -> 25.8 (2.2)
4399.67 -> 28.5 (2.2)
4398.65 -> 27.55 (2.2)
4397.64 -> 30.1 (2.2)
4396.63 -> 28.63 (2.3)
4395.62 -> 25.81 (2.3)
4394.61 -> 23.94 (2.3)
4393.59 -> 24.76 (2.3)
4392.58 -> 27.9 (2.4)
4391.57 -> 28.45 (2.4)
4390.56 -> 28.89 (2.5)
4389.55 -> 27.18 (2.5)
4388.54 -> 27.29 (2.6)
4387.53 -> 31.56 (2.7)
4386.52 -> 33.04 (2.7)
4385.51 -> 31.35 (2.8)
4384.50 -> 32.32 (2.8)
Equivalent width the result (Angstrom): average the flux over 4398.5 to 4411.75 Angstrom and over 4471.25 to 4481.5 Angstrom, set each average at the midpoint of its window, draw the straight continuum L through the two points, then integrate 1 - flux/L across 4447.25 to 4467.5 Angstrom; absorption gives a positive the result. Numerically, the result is 1.3 Angstrom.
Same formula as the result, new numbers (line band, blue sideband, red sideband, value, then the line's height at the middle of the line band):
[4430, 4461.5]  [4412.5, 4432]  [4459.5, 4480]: 0.8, 21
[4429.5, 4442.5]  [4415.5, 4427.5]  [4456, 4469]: 0.1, 21.8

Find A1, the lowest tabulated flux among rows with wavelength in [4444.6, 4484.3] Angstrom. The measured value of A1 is 15.79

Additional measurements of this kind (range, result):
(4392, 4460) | 17.19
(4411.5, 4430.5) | 18.08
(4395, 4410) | 23.86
